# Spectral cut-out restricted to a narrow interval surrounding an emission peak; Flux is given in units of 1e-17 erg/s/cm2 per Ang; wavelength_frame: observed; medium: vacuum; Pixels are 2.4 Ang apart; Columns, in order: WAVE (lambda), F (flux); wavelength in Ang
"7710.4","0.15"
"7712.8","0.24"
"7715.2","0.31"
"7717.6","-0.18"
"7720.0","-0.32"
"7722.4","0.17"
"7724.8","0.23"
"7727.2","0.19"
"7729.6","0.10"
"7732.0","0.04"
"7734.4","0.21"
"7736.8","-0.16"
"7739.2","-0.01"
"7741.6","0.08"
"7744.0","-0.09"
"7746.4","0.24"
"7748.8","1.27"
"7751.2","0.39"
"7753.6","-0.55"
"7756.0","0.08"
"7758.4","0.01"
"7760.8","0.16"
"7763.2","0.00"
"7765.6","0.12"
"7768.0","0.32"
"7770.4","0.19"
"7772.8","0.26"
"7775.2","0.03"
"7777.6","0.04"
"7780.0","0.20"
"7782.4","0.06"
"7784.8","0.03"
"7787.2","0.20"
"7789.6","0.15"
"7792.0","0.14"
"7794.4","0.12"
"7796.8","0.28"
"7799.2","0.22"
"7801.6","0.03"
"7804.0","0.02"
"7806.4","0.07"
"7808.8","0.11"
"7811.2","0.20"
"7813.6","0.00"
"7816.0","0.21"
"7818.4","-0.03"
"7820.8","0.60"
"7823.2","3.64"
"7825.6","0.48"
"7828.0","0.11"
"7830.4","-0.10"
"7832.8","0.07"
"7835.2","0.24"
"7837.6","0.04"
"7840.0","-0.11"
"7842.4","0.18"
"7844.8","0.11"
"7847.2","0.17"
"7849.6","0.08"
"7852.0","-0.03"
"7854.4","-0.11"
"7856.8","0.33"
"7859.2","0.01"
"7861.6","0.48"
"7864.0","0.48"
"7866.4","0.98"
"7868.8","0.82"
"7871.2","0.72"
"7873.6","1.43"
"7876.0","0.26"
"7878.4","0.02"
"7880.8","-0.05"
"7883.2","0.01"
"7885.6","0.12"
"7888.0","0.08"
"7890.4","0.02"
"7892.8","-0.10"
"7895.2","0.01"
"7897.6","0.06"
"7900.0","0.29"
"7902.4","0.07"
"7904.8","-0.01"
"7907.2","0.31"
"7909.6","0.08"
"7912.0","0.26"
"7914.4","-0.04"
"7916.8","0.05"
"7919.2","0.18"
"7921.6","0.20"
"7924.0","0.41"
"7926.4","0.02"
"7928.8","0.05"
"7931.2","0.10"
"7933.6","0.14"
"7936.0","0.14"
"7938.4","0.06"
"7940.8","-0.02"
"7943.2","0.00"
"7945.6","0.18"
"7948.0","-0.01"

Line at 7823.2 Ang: [O III]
